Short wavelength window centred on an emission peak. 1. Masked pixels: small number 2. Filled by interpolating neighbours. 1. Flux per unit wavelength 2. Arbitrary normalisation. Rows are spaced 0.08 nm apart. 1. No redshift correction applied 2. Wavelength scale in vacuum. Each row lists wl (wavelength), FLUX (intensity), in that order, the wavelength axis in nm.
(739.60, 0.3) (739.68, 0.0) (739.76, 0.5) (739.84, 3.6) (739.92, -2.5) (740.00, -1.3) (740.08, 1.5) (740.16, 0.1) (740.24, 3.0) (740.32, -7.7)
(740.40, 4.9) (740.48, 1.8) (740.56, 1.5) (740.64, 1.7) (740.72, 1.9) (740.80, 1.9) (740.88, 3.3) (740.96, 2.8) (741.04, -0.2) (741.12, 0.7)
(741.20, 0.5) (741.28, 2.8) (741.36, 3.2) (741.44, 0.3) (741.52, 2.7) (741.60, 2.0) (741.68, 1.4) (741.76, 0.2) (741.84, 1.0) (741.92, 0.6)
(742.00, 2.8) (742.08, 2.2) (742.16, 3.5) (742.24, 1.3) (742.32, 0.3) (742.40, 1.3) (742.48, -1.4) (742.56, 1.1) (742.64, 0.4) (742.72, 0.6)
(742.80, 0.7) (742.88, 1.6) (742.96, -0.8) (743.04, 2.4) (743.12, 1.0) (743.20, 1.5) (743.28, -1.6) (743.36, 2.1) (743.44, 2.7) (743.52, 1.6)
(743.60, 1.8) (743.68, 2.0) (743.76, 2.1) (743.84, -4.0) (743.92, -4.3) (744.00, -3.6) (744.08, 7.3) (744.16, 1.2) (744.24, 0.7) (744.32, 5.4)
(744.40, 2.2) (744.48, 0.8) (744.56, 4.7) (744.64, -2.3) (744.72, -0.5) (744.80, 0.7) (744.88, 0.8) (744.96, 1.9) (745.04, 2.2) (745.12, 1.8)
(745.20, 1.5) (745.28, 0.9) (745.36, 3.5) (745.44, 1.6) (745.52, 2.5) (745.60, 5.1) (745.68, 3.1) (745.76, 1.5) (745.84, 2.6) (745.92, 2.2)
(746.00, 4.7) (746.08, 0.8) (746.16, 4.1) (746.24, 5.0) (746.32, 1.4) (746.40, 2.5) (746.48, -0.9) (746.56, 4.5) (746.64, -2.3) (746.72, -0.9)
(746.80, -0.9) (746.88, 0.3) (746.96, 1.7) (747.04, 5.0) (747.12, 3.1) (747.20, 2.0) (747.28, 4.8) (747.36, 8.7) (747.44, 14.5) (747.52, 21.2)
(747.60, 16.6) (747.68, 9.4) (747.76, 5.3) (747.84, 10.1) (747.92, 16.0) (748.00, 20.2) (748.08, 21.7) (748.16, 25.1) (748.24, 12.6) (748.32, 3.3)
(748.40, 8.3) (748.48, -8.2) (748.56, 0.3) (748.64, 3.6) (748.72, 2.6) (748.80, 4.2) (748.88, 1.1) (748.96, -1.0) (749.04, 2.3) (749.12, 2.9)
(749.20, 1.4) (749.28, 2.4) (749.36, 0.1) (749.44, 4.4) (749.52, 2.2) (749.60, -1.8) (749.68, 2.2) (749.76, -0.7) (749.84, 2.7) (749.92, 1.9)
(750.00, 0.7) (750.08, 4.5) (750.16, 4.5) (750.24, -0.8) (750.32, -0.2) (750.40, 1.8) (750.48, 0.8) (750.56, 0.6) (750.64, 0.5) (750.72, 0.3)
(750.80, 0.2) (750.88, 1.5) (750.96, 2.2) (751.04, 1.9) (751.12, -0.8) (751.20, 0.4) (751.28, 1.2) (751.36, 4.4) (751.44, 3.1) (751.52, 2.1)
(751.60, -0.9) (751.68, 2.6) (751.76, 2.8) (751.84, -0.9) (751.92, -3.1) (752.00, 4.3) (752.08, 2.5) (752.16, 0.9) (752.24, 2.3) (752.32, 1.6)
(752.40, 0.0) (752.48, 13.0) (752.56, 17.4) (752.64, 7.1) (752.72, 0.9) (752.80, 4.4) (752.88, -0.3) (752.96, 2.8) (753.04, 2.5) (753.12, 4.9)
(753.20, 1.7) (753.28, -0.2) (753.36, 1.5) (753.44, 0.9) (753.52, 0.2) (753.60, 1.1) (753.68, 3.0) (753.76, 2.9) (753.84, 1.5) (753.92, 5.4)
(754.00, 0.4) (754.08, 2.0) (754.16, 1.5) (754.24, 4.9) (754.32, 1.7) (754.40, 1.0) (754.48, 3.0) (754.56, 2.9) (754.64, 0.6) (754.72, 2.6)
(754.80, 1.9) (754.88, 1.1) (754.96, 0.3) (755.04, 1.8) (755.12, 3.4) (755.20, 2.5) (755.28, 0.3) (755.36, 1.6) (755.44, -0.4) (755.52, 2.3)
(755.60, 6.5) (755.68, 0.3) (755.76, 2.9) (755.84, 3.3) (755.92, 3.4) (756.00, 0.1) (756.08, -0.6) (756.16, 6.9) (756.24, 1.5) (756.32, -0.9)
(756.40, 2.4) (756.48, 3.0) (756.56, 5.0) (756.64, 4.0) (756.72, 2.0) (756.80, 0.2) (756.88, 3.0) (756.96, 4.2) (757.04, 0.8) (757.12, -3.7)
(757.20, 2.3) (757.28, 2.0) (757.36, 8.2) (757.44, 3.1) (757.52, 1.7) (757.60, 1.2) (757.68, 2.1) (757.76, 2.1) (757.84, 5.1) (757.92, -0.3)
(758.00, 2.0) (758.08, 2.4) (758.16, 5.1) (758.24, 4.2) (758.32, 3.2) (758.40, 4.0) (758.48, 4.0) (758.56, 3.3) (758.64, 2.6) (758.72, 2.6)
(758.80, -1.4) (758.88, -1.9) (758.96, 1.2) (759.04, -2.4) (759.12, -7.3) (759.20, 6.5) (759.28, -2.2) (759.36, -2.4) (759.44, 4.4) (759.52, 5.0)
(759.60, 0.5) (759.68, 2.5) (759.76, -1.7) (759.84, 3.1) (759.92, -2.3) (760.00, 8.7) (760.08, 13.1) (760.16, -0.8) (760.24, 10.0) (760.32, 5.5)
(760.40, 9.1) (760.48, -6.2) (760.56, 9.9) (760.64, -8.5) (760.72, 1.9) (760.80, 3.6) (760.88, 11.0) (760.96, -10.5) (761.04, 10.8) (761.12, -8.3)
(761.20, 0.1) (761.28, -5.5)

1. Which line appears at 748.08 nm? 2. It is [O II] 3727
